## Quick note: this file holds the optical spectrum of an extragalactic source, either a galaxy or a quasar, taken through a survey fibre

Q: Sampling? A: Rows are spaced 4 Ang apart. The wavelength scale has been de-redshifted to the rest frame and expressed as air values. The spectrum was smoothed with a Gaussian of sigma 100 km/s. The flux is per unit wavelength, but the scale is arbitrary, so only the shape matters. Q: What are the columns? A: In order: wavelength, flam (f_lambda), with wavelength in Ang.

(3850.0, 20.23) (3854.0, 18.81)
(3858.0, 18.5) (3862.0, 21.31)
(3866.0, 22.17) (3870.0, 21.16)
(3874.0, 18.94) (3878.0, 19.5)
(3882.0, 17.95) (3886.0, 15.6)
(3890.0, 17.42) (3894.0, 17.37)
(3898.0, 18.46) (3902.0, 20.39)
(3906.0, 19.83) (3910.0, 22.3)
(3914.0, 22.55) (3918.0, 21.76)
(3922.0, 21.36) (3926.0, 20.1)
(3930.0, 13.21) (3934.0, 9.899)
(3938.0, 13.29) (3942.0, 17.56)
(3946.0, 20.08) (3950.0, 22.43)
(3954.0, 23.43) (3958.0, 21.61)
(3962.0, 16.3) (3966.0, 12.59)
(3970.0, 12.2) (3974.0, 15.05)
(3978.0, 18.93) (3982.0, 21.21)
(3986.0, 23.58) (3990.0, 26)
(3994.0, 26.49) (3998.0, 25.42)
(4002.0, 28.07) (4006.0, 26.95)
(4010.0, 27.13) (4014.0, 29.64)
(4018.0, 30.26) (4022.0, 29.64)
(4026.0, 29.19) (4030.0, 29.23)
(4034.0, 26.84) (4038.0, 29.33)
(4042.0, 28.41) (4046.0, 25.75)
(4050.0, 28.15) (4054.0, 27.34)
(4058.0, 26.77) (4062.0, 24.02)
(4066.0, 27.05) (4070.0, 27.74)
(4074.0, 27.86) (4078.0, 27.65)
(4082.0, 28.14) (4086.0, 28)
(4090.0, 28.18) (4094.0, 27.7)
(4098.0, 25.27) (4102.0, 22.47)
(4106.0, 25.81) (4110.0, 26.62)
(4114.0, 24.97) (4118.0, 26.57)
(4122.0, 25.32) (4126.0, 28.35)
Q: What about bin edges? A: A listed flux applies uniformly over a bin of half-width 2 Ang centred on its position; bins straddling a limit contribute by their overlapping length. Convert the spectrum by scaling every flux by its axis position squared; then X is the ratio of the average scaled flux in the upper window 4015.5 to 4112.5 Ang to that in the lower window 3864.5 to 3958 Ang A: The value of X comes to 1.6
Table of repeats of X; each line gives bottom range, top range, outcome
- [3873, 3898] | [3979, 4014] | 1.52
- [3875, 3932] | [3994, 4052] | 1.56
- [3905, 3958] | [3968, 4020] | 1.29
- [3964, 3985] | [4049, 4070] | 1.70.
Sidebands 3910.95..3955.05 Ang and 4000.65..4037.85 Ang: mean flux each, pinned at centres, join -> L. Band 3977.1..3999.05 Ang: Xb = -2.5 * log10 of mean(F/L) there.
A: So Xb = 0.058 mag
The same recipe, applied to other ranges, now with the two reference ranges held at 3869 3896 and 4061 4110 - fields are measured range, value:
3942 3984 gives 0.17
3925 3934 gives 0.34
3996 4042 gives -0.18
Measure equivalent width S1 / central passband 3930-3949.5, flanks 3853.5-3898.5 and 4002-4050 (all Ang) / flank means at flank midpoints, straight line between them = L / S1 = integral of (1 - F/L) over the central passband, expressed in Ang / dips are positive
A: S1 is 6.3 Ang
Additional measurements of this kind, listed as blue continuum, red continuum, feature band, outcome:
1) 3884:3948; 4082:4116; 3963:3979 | 4.7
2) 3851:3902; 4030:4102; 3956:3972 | 5.0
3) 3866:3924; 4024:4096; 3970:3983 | 3.5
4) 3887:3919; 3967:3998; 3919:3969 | 6.4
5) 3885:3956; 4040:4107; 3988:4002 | -2.2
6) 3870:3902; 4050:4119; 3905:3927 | -2.2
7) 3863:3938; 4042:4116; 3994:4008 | -2.1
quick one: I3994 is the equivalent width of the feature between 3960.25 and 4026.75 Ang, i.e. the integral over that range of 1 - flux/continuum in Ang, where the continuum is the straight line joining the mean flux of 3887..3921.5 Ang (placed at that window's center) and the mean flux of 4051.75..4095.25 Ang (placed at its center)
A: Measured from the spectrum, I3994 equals 1.8 Ang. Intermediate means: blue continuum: 19.9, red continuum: 27.3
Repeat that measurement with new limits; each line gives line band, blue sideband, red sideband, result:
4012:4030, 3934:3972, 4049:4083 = -4.97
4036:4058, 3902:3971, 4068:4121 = -3.21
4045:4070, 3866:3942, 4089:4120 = -2.59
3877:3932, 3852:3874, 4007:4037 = 8.22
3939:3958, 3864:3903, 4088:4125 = 0.35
